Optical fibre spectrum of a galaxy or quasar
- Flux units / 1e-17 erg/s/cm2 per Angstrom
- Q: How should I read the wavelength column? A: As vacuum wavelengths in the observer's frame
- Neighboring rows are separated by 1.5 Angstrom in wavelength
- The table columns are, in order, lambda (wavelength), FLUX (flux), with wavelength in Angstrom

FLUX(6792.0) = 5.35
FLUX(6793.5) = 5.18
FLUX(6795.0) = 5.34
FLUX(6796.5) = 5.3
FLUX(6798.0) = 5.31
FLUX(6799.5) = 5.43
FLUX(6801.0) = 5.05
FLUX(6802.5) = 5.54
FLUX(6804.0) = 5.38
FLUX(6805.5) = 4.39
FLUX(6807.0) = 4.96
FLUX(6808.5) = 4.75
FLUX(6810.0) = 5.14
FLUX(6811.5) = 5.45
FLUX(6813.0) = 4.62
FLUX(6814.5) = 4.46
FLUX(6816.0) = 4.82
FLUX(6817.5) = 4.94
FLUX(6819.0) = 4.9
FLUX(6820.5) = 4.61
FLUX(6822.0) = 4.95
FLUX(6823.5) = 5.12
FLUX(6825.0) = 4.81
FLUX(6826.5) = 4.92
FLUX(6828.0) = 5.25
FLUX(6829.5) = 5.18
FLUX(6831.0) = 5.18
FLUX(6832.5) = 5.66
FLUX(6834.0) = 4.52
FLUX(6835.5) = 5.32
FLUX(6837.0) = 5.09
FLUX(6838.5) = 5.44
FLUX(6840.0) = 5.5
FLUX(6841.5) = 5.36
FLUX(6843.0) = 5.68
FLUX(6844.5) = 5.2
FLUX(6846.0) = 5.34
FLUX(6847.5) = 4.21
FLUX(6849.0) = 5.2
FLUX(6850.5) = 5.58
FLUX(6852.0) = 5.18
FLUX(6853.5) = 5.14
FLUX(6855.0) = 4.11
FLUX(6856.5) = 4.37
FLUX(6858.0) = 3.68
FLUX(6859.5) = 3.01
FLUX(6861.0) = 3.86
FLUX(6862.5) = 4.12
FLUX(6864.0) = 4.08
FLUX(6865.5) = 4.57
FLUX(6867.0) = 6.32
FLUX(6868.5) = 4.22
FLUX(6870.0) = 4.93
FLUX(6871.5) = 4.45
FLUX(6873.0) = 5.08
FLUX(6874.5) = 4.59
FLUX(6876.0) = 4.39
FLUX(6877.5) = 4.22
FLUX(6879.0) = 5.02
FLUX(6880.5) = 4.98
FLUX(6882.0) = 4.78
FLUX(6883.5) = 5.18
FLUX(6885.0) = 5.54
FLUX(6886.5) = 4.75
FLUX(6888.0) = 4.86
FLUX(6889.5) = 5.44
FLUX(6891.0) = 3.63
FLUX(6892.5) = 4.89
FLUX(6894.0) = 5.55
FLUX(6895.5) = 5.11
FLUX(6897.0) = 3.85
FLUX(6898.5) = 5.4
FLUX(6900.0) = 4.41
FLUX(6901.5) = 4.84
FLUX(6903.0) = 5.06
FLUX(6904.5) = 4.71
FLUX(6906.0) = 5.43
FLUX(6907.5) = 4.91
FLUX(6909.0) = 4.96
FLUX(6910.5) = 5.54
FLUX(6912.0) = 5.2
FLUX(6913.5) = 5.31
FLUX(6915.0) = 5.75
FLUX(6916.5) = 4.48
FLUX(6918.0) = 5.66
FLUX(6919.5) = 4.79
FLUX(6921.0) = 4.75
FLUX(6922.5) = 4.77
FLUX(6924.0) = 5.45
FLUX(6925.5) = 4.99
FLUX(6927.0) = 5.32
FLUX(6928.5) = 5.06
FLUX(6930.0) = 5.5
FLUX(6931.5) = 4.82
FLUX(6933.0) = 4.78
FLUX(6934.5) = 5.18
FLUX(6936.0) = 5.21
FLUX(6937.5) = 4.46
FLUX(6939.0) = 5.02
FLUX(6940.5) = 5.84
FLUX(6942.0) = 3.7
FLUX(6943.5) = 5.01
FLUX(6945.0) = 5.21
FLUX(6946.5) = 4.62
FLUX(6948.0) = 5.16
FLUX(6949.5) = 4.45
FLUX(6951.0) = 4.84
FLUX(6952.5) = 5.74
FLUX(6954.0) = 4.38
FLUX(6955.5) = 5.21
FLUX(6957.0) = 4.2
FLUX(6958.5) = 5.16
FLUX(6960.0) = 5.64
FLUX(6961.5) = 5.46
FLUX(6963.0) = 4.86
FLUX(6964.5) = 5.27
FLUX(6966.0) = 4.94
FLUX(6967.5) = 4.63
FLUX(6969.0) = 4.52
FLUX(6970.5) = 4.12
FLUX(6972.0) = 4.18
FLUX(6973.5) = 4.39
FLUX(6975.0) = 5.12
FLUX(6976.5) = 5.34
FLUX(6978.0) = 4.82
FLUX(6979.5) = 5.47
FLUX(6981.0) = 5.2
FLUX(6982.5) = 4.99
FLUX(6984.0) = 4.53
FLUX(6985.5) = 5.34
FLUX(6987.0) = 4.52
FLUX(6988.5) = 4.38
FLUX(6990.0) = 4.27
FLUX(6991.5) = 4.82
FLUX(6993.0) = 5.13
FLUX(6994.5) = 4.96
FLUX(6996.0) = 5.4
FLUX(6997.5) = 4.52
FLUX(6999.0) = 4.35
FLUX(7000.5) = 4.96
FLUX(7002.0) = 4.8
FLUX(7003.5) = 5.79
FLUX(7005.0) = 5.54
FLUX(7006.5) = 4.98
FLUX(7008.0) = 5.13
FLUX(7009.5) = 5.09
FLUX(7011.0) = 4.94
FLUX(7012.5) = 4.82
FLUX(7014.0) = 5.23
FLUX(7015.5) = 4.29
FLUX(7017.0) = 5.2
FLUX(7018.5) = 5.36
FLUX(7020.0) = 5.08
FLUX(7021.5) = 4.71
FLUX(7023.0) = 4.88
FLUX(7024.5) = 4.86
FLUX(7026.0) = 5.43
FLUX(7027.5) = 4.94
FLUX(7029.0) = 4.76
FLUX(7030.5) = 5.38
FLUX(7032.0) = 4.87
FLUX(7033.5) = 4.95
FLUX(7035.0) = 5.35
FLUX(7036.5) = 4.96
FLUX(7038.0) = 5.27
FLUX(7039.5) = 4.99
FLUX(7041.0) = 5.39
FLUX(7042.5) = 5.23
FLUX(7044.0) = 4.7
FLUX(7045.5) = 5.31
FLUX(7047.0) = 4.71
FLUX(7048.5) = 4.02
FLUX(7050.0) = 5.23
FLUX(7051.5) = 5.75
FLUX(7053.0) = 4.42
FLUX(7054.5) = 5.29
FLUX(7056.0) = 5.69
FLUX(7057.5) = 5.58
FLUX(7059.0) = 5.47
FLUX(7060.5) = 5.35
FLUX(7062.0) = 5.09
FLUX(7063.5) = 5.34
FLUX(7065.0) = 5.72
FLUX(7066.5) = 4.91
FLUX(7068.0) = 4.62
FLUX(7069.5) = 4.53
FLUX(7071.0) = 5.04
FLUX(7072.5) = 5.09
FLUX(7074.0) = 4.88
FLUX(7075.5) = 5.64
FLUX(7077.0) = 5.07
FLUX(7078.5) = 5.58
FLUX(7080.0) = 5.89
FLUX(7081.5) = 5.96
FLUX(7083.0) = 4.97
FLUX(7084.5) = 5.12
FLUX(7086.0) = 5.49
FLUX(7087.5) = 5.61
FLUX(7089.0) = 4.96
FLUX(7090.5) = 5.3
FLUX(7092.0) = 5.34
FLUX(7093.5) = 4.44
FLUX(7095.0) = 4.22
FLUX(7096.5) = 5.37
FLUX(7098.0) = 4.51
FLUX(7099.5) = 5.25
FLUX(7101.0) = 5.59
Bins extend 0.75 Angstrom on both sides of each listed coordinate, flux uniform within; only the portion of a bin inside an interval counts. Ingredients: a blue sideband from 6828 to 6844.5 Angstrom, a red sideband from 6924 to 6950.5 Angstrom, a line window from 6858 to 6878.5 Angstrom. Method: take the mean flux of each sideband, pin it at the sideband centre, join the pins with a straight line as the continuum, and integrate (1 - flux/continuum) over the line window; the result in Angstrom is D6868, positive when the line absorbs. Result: 3.00 Angstrom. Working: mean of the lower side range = 5.29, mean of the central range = 4.43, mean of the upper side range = 4.97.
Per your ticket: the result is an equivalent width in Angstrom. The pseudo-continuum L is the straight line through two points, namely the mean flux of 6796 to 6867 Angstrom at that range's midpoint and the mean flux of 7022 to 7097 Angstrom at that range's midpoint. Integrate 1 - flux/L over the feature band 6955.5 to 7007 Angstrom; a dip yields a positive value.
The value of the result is 1.6 Angstrom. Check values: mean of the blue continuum 4.92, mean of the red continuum 5.14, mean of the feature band 4.9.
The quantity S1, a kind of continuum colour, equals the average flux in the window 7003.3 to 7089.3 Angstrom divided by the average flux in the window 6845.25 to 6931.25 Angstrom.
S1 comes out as 1.06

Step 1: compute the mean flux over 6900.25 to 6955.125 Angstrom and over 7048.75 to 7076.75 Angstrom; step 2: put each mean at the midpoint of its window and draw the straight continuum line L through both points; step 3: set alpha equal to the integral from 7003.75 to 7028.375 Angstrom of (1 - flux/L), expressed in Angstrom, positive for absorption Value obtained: 0.4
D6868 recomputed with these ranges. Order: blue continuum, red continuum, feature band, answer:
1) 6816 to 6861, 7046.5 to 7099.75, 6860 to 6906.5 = 1.87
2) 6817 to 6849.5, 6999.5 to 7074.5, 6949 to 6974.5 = 1.30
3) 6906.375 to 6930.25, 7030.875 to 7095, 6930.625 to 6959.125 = 1.41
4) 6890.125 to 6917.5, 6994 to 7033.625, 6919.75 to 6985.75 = 0.49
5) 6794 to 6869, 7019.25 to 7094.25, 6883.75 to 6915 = 0.04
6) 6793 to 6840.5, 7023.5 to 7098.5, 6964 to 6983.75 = 1.08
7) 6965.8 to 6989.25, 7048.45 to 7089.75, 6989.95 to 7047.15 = -0.40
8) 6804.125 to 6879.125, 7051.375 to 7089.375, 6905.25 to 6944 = -0.61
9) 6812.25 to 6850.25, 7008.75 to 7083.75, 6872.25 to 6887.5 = 0.66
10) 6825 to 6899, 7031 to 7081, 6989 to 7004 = 0.55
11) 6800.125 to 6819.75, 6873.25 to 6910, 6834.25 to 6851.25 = -1.12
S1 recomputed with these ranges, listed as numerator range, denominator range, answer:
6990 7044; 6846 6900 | 1.07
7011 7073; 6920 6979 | 1.03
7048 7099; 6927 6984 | 1.05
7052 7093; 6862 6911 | 1.09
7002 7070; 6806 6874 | 1.05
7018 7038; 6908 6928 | 0.98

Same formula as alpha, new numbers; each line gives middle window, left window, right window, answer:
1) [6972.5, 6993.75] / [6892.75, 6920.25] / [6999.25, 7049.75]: 0.7 Angstrom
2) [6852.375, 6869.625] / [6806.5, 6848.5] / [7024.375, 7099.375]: 2.4 Angstrom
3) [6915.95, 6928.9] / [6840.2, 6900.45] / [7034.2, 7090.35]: -0.4 Angstrom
